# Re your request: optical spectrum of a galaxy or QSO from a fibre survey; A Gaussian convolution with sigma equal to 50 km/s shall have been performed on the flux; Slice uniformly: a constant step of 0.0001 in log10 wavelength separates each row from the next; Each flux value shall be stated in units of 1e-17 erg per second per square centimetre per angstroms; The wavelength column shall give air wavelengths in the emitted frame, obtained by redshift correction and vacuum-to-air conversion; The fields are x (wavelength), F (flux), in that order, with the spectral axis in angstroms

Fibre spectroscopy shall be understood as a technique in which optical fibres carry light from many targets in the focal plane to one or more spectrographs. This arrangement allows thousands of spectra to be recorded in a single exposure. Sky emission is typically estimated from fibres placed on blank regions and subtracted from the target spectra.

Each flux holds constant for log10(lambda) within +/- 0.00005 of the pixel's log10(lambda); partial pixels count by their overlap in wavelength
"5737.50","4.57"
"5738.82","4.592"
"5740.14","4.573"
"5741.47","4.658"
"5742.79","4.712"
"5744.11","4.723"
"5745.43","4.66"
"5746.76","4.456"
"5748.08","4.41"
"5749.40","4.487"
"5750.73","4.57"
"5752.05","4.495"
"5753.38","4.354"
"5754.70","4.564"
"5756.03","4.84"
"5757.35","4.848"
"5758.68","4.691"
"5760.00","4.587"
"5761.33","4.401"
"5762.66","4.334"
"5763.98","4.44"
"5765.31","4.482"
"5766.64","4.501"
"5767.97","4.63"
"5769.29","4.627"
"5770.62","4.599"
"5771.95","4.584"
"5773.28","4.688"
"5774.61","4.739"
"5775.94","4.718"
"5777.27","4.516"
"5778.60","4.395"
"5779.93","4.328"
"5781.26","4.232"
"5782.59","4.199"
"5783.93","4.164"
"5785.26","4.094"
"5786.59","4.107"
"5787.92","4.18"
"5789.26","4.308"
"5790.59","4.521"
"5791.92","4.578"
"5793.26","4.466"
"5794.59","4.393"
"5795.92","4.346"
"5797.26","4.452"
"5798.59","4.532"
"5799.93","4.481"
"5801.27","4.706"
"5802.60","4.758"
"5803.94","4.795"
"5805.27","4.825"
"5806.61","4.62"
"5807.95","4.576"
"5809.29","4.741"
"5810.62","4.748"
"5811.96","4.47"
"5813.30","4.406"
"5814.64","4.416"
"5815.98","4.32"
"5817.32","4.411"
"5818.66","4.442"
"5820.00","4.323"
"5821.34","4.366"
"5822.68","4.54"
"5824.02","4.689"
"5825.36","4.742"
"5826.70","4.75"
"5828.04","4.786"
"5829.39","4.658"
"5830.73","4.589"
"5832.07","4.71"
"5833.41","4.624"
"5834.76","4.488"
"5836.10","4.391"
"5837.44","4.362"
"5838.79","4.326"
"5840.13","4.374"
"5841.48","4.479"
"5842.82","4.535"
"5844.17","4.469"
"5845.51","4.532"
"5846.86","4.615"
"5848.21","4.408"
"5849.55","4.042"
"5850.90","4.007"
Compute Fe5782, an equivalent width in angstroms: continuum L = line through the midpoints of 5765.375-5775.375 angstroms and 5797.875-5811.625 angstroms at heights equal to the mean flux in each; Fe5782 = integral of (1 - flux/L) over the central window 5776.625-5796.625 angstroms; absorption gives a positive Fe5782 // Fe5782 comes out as 1.4 angstroms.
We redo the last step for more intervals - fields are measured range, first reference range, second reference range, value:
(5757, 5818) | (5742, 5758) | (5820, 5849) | 1.0 angstroms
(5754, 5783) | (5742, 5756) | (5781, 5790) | -1.3 angstroms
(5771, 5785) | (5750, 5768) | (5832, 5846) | 0.3 angstroms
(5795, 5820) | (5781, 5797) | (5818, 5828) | -0.6 angstroms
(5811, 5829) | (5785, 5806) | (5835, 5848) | -0.2 angstroms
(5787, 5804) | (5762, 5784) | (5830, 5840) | 0.0 angstroms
